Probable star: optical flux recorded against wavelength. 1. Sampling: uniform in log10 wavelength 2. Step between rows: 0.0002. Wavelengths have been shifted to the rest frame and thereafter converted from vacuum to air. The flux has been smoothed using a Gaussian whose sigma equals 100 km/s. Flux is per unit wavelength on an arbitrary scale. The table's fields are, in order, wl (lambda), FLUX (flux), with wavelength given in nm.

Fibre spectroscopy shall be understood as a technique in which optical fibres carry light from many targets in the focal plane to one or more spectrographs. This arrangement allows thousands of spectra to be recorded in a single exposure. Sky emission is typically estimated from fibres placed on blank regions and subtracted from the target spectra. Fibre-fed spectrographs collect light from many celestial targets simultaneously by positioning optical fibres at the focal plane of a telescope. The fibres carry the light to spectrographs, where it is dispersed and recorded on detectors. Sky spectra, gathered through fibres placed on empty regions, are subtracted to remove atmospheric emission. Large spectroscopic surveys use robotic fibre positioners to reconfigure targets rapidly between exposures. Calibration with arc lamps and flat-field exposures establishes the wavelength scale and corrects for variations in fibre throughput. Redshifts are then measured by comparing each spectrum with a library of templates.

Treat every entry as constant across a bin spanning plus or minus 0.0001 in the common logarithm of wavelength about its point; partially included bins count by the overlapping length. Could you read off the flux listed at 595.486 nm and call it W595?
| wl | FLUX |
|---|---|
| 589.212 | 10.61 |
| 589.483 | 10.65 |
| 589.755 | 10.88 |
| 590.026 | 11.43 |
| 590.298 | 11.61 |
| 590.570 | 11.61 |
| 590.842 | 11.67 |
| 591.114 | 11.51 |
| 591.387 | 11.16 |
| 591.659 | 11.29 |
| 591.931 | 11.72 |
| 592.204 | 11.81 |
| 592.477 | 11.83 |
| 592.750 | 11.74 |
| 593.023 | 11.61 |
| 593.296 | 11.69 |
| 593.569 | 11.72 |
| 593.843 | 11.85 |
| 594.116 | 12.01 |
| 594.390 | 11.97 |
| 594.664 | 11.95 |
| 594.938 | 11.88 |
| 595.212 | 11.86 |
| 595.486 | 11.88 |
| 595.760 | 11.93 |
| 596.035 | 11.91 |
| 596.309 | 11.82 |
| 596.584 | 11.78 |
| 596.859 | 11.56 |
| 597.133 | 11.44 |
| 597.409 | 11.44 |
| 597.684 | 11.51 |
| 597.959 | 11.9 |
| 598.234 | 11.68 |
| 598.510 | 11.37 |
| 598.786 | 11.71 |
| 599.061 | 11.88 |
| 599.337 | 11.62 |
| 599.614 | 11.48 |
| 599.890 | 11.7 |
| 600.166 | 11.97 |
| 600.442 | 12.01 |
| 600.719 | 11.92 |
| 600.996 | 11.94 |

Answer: 11.88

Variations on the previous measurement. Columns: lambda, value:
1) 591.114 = 11.51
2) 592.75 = 11.74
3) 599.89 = 11.7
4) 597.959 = 11.9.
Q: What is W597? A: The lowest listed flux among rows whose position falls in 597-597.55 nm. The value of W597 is 11.44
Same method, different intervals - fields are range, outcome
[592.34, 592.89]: 11.74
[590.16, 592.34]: 11.16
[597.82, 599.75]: 11.37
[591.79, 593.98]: 11.61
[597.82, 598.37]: 11.68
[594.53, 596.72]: 11.78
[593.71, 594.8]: 11.85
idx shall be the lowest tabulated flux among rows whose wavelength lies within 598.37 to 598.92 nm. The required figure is 11.37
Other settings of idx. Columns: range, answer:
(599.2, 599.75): 11.48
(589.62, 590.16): 10.88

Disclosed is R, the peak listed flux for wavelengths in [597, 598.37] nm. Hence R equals 11.9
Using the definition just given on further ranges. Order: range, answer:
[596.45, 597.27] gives 11.78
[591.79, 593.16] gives 11.83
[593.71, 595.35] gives 12.01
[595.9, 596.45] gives 11.91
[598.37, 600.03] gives 11.88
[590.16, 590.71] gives 11.61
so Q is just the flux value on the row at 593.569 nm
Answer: 11.72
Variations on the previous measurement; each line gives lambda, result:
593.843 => 11.85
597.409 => 11.44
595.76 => 11.93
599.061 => 11.88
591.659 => 11.29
